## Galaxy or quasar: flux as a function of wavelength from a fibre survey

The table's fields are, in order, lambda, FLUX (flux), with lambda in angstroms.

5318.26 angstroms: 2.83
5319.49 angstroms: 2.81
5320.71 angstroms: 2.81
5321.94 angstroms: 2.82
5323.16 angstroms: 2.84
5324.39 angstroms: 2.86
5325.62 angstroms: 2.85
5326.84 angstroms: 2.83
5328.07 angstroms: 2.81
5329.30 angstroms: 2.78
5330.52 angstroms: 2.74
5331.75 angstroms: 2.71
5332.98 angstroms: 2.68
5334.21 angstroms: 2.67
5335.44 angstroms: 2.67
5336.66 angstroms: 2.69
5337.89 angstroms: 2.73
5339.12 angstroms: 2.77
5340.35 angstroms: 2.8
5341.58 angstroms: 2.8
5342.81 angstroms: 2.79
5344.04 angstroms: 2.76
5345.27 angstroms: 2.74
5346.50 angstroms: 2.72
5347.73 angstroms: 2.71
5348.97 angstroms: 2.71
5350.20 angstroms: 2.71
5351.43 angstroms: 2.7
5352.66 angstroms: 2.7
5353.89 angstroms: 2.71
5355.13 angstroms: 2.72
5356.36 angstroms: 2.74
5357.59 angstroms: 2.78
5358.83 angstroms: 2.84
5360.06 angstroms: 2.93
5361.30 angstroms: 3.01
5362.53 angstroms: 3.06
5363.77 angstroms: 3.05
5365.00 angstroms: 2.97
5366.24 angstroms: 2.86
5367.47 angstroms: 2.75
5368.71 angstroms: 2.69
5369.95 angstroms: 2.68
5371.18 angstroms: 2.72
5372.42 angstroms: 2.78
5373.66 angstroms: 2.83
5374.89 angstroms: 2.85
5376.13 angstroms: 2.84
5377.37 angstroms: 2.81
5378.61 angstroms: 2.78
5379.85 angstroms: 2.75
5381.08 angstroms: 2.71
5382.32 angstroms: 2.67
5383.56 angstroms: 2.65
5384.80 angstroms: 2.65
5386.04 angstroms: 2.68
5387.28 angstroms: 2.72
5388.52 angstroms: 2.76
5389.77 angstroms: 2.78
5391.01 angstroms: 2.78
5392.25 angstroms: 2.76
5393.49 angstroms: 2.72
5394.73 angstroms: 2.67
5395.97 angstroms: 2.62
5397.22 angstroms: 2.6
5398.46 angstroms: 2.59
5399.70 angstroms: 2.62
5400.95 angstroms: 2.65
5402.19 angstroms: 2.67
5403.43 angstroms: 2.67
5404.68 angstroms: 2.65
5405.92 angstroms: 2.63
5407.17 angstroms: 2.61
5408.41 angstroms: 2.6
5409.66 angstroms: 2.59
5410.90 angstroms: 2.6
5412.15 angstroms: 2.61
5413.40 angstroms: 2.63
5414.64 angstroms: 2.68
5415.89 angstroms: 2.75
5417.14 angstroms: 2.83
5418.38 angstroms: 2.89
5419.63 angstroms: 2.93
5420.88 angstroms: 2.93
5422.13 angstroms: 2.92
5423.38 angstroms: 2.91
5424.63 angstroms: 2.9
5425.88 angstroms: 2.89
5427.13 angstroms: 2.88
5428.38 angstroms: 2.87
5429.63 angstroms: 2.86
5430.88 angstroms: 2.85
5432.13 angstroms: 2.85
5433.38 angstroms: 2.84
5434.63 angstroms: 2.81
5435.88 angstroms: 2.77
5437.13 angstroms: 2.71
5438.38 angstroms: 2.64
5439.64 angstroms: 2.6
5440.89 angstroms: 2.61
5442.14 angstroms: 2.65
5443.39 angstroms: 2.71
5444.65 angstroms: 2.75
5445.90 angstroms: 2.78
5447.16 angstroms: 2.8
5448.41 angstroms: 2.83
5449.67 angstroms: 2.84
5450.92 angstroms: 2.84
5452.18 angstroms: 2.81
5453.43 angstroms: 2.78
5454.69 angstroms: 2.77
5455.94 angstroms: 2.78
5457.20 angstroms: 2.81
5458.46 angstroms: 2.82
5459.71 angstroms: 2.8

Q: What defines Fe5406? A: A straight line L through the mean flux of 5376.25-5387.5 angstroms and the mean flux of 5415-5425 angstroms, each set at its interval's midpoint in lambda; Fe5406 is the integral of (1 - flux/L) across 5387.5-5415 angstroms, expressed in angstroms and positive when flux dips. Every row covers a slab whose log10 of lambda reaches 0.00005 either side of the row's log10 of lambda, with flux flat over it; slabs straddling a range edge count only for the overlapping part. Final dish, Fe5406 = 1.4 angstroms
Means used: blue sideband 2.72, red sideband 2.87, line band 2.66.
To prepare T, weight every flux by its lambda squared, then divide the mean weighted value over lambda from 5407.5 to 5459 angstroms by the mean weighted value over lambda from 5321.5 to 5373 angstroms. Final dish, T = 1.0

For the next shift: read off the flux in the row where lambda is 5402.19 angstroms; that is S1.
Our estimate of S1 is 2.67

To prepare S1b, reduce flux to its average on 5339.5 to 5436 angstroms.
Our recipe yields 2.76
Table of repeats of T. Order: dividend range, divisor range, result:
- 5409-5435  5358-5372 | 1.00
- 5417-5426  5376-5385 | 1.08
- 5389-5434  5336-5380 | 1.00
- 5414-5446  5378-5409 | 1.06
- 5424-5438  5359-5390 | 1.03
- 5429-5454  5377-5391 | 1.04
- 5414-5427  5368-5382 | 1.05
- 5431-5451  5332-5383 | 1.02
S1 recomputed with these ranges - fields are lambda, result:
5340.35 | 2.8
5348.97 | 2.71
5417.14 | 2.83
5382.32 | 2.67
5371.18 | 2.72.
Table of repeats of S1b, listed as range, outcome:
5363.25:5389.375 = 2.77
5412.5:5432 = 2.84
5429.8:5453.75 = 2.76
